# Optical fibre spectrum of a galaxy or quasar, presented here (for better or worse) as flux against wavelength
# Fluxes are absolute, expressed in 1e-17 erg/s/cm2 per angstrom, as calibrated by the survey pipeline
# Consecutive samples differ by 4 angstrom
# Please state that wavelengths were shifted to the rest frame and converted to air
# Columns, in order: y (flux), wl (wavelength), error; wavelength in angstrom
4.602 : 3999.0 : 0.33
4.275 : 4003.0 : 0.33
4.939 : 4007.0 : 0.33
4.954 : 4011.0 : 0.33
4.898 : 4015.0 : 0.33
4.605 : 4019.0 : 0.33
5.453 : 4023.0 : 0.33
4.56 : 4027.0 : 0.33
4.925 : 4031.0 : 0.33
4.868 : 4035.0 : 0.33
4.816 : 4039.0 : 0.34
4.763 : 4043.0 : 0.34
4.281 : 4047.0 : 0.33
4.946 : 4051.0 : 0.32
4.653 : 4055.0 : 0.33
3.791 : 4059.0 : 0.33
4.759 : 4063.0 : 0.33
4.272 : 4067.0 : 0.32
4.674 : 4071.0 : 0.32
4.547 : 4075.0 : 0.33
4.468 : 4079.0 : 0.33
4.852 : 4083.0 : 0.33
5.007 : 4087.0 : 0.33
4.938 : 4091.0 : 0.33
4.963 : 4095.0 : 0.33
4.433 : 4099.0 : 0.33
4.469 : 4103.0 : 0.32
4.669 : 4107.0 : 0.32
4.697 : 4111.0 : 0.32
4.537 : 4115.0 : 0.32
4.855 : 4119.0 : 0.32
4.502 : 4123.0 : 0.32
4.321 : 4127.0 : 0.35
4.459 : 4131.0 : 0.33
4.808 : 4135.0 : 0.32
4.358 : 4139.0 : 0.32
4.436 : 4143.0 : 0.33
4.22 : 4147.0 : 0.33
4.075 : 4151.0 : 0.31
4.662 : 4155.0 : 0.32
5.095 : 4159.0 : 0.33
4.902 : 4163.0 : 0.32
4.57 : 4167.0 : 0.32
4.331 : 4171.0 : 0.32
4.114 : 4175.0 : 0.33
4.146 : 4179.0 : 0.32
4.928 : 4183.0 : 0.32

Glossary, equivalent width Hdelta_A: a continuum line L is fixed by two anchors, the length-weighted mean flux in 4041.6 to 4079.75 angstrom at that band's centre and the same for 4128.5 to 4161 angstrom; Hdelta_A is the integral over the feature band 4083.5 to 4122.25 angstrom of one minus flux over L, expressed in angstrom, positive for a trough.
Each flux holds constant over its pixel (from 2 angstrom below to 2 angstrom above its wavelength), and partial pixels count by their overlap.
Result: -1.8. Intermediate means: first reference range 4.51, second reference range 4.51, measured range 4.73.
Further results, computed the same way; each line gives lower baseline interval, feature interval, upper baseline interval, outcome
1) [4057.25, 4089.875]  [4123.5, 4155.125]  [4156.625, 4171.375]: 2.0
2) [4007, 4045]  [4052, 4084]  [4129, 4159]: 1.5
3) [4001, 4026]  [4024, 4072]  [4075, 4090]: 1.7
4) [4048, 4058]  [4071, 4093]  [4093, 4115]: -0.5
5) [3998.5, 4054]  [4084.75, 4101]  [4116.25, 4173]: -0.7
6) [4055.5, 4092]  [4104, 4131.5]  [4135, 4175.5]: -0.2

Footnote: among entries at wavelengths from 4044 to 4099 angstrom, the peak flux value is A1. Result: 5.007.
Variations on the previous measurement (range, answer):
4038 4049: 4.816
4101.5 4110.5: 4.669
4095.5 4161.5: 5.095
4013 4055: 5.453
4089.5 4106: 4.963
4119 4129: 4.855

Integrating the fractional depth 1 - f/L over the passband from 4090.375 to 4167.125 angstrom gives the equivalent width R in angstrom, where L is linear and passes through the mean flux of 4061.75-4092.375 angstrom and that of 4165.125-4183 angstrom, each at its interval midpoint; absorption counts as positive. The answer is -1.4 angstrom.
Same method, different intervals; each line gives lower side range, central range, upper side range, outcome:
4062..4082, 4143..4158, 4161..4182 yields 0.2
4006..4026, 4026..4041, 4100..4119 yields 0.2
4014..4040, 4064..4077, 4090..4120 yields 0.7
